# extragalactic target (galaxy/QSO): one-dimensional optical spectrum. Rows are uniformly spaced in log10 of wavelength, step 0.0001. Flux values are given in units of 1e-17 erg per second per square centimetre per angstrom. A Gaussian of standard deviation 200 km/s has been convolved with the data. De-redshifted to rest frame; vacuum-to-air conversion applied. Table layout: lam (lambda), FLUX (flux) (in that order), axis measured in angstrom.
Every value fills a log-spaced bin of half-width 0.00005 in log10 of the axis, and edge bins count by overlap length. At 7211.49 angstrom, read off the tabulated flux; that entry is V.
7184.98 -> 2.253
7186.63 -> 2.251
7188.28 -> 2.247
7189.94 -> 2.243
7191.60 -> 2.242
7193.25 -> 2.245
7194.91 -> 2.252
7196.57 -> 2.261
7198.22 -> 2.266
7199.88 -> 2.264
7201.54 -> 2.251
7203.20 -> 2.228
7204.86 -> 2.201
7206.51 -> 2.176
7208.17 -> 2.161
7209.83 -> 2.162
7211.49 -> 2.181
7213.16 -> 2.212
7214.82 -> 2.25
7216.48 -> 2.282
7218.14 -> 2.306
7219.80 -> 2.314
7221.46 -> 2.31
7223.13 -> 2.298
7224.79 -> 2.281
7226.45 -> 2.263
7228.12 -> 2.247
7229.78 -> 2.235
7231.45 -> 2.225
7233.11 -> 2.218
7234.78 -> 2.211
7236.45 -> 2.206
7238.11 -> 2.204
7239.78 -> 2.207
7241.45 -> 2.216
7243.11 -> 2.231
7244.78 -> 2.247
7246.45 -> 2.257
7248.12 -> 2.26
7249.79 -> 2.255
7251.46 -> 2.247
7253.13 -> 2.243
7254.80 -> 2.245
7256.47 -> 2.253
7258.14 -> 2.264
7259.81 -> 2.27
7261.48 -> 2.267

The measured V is 2.181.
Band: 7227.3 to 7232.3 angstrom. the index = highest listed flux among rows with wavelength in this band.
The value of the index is 2.247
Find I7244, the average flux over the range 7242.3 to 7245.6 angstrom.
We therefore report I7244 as 2.24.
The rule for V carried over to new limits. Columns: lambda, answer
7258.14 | 2.264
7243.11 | 2.231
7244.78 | 2.247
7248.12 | 2.26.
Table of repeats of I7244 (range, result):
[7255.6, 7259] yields 2.26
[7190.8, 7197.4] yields 2.25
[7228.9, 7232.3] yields 2.23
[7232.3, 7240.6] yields 2.21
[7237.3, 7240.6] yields 2.2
